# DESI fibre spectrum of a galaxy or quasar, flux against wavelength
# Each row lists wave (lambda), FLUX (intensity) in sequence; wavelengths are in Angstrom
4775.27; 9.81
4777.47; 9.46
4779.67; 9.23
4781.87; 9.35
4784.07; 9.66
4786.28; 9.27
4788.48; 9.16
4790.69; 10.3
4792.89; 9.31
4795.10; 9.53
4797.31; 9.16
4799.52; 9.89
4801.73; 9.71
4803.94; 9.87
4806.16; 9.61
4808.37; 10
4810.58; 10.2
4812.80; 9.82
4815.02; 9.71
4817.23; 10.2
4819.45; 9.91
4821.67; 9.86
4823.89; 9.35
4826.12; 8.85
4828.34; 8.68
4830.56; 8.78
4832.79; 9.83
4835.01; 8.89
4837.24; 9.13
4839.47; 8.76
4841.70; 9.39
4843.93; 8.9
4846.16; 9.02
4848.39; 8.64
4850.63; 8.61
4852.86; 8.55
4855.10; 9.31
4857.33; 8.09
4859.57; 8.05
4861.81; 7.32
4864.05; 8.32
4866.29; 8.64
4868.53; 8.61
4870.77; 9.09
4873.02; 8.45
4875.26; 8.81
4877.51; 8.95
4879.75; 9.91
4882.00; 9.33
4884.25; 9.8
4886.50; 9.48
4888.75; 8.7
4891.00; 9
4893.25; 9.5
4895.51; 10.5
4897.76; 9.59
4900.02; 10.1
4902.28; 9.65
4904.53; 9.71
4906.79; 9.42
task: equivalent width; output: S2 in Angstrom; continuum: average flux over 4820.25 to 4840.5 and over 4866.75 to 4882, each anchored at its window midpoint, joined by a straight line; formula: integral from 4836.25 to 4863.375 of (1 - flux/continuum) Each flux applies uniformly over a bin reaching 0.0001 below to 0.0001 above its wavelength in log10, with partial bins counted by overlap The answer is 1.3 Angstrom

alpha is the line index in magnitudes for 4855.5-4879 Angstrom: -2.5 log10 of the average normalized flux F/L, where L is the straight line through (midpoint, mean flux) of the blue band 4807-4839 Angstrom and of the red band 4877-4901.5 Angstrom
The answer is 0.126 mag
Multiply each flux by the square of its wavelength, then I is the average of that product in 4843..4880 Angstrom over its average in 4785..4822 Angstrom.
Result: 0.91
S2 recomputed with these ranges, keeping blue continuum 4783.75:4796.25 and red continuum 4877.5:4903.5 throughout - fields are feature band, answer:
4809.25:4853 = 1.3 Angstrom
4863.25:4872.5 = 0.9 Angstrom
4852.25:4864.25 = 1.6 Angstrom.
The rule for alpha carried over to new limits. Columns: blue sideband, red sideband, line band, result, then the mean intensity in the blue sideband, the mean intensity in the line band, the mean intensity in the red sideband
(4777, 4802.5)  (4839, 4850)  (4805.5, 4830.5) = -0.05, 9.5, 9.62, 8.93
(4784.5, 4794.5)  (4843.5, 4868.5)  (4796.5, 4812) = -0.06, 9.52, 9.79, 8.49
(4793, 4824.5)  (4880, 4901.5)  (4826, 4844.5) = 0.08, 9.77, 9.04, 9.57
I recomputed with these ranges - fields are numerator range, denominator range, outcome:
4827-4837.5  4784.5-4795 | 0.97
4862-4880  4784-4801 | 0.95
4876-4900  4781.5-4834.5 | 1.02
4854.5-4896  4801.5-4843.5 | 0.96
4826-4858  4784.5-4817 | 0.93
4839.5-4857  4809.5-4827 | 0.92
